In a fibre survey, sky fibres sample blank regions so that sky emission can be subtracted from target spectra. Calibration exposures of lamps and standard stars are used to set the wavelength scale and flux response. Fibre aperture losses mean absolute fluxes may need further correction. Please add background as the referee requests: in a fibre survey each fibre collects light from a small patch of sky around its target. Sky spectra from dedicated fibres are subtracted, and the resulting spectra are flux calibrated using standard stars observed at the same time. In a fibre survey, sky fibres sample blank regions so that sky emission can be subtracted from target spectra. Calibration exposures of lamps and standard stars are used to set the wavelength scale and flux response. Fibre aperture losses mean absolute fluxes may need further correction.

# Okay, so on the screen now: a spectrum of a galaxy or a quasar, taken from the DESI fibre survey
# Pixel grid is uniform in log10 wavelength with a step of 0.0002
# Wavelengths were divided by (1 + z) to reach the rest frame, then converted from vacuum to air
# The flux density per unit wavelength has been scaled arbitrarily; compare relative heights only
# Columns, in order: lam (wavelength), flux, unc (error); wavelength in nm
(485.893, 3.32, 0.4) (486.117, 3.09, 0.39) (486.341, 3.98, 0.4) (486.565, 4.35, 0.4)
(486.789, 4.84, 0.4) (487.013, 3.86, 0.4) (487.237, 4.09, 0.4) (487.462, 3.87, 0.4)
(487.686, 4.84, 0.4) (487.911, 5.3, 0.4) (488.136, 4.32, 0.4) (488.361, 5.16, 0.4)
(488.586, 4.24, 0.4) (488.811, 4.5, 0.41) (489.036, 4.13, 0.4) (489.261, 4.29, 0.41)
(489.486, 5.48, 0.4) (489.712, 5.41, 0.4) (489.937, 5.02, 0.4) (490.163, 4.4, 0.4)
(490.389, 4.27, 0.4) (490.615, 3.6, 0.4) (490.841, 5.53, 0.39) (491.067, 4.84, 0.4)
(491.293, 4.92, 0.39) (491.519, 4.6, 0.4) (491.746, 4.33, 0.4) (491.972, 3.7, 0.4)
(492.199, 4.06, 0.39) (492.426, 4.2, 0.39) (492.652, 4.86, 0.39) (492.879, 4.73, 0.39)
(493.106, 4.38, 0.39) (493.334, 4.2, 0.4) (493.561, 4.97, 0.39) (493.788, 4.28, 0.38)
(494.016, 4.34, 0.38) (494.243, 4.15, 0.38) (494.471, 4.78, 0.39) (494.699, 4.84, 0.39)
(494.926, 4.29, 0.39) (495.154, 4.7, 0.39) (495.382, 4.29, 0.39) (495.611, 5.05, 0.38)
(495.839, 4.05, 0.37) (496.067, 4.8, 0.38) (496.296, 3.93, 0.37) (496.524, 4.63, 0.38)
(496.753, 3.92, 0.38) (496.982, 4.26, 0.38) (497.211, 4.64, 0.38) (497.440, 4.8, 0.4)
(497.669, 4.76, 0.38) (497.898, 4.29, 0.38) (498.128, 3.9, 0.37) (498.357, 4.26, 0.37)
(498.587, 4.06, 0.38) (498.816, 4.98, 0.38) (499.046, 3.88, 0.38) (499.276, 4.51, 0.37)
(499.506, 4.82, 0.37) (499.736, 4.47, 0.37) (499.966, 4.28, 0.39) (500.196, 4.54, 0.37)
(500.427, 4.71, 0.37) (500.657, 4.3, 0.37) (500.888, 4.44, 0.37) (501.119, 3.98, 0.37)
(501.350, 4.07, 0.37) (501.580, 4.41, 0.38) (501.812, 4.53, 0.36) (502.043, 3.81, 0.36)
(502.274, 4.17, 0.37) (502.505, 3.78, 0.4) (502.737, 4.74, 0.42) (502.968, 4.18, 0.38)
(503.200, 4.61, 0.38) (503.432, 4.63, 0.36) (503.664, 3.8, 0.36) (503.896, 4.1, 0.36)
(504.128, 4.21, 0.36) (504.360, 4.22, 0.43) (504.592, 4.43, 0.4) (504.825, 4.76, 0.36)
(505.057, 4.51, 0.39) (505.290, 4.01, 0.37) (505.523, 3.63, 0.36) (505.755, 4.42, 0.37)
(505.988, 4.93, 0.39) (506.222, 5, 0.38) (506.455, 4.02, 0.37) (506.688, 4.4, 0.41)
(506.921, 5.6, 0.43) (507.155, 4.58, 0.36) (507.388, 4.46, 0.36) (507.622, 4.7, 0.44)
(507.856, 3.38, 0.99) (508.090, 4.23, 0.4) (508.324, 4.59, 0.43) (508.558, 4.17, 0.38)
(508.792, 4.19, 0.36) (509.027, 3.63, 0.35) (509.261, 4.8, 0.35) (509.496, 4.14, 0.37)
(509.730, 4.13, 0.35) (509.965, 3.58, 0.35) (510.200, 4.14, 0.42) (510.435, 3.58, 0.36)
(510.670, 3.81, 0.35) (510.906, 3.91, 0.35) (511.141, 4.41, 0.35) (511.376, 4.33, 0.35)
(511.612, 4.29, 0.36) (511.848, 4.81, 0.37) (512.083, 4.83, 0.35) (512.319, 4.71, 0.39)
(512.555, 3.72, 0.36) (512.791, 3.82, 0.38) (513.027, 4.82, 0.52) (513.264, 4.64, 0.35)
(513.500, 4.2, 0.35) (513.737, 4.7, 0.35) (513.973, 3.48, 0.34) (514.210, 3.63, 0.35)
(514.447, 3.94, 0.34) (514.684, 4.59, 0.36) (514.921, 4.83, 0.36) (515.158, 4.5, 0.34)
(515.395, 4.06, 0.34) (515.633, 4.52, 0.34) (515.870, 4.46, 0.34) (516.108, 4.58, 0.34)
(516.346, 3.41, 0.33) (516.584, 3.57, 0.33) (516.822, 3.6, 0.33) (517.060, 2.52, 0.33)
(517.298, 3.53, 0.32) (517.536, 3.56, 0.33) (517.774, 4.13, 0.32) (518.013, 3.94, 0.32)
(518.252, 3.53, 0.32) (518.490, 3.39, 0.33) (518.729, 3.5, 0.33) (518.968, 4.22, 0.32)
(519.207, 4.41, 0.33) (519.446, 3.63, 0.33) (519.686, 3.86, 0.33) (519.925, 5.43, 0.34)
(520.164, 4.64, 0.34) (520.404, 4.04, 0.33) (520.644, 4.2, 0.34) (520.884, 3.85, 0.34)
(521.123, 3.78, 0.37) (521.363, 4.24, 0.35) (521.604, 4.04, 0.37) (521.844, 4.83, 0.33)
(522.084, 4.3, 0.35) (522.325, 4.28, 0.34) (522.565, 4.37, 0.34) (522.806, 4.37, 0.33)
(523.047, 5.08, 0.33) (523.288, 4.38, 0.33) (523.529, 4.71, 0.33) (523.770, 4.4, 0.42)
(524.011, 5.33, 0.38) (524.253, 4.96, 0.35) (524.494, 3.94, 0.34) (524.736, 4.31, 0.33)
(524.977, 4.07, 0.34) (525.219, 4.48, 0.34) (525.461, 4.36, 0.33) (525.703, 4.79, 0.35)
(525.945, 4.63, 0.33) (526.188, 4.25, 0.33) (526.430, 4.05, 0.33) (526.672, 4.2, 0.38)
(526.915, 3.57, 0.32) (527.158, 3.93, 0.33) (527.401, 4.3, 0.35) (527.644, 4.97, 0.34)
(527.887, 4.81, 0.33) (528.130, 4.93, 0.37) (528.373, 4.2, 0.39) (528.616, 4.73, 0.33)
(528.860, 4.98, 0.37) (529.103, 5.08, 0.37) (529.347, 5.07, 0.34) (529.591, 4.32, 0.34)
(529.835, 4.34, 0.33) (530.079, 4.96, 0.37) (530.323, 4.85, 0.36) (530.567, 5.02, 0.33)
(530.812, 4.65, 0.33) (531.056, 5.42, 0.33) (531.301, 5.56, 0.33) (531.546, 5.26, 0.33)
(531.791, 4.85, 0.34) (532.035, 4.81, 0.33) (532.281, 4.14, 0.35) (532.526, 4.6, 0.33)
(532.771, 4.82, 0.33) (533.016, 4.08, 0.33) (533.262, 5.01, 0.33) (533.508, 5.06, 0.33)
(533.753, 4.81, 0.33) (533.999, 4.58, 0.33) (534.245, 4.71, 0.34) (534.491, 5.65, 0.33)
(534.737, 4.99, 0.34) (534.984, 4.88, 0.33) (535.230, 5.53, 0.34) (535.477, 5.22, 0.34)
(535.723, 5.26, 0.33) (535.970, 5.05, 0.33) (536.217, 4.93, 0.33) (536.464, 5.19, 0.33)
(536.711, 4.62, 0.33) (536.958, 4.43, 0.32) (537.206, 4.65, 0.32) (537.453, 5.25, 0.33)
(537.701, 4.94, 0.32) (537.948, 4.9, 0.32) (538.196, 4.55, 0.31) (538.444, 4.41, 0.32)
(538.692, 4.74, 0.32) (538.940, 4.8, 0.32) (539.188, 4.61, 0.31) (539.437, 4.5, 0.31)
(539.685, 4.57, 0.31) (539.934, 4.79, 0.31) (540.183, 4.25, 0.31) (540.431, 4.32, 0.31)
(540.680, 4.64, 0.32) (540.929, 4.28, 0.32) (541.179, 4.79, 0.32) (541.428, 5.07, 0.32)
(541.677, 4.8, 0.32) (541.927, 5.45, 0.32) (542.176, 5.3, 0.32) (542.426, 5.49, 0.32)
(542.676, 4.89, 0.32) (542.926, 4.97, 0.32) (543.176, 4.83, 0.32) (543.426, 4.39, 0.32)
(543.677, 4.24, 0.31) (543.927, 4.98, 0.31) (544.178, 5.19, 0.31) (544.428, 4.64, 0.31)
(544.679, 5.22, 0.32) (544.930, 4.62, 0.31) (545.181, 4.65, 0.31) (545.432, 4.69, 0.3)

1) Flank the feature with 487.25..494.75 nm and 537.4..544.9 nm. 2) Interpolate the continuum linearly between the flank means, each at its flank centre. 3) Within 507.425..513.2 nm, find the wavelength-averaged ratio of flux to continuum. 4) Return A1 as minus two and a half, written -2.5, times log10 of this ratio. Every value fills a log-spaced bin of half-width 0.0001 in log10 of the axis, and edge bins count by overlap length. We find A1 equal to 0.108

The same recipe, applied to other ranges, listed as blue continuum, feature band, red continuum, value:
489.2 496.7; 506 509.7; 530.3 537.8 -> 0.067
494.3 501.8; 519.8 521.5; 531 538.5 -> 0.100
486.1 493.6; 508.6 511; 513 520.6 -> 0.045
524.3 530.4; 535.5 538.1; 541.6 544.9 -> -0.038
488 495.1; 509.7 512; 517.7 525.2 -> 0.066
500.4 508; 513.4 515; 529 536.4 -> 0.091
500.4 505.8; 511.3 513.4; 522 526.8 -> -0.023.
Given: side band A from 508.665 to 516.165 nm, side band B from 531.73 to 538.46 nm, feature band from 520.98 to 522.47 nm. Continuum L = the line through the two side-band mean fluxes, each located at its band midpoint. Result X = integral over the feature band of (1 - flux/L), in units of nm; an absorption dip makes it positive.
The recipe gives 0.08 nm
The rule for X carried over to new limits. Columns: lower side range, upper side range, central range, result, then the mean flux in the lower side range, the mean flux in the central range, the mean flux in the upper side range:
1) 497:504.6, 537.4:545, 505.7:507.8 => -0.116 nm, 4.34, 4.65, 4.78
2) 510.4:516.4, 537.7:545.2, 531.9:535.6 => -0.182 nm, 4.27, 4.86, 4.77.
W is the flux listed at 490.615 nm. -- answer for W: 3.6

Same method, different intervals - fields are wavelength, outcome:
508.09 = 4.23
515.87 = 4.46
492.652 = 4.86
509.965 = 3.58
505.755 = 4.42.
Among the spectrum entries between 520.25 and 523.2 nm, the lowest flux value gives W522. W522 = 3.78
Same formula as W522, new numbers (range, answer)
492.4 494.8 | 4.15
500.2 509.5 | 3.38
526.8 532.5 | 3.57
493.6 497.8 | 3.92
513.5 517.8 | 2.52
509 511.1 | 3.58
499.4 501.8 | 3.98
